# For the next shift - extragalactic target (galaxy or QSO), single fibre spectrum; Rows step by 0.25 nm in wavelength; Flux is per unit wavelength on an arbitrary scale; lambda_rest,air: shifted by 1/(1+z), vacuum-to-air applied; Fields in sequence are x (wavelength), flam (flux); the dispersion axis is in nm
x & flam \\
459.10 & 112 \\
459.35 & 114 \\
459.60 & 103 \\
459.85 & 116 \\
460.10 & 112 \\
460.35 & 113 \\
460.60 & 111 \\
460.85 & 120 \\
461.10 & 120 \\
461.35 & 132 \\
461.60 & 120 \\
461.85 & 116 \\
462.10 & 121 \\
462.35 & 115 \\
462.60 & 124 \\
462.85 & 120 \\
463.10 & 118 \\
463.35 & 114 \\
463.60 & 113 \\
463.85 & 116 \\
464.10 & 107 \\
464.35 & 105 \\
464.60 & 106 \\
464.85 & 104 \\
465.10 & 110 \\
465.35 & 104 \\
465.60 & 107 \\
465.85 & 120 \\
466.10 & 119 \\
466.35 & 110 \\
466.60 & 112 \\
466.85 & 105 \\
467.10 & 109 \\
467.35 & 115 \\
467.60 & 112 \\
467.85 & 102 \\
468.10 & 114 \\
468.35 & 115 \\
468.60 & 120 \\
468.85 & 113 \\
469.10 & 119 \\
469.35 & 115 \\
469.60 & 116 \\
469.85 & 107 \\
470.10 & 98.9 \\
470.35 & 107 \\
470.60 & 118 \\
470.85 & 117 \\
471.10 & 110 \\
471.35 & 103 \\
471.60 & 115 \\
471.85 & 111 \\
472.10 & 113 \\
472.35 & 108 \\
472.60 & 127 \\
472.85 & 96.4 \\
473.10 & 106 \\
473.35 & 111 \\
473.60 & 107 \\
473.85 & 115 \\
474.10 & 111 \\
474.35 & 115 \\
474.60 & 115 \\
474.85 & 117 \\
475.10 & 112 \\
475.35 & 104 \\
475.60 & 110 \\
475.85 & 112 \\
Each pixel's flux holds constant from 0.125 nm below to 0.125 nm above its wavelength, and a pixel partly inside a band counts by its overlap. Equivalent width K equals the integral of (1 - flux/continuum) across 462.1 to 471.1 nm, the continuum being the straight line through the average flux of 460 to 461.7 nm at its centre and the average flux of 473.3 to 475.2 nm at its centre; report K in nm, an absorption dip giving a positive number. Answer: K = 0.29 nm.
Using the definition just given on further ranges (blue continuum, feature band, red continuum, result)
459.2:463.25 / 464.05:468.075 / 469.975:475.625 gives 0.18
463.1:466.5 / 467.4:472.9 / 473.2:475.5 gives -0.03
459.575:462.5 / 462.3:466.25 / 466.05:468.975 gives 0.07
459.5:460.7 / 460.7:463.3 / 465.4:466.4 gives -0.19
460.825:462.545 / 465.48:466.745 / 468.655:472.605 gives 0.03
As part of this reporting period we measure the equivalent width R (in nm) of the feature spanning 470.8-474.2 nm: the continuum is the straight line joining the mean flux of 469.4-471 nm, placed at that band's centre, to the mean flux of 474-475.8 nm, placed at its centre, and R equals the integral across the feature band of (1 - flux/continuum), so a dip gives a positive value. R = 0.02 nm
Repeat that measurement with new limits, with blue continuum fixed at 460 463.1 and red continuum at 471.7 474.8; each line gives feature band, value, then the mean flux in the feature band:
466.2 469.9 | 0.07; 112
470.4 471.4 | 0.01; 112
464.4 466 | 0.11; 108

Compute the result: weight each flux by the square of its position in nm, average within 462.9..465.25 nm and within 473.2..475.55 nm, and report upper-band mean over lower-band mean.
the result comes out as 1.1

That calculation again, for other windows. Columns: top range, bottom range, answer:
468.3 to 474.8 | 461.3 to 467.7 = 1.02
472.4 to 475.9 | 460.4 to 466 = 1.02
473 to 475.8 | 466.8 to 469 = 1.02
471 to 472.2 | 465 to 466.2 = 1.01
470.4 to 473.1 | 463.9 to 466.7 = 1.04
